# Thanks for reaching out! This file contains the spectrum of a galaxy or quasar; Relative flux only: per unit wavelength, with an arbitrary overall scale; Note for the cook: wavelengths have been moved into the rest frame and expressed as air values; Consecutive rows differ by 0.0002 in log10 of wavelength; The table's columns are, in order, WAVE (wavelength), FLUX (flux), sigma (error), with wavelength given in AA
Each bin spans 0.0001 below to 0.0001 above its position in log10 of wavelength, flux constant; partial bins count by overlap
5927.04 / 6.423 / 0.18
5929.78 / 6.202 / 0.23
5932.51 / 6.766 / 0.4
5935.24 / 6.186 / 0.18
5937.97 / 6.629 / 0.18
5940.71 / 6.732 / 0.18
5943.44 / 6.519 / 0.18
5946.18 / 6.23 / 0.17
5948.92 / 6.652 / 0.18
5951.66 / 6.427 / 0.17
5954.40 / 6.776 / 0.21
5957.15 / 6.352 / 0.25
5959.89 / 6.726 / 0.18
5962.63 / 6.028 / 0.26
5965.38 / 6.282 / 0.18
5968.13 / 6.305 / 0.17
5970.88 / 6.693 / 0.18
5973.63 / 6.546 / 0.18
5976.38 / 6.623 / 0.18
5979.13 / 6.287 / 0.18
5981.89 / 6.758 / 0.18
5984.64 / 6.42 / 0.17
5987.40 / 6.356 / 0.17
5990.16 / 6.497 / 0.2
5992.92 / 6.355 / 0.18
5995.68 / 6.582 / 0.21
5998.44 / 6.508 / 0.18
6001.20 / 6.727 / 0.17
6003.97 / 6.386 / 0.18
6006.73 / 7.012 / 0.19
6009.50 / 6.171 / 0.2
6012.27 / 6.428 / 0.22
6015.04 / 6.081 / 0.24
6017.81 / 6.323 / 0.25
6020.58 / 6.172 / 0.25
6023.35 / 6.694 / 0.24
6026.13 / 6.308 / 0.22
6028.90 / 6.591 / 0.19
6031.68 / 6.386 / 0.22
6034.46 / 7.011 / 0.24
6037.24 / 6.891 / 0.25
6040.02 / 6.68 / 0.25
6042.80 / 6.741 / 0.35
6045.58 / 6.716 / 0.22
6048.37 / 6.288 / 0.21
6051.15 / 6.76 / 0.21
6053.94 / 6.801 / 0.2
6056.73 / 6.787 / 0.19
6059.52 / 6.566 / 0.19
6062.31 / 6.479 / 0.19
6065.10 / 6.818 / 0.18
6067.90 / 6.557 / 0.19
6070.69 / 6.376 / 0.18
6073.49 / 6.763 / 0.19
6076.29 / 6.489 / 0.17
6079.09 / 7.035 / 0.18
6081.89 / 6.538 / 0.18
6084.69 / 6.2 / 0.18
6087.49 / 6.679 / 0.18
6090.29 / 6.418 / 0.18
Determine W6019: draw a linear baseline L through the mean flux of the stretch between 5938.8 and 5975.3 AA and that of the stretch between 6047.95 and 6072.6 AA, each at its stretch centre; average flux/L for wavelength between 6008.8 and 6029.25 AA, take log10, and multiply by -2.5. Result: 0.04 mag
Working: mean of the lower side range 6.48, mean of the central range 6.34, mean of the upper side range 6.62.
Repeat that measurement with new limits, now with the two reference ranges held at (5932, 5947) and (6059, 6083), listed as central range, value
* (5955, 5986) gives 0.012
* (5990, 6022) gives 0.022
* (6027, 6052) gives -0.011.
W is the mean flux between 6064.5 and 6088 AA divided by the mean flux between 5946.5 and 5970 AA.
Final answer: 1.02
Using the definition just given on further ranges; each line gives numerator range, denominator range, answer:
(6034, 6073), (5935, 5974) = 1.03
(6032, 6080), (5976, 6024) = 1.03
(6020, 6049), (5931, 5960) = 1.01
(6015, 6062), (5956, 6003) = 1.02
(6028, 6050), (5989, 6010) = 1.02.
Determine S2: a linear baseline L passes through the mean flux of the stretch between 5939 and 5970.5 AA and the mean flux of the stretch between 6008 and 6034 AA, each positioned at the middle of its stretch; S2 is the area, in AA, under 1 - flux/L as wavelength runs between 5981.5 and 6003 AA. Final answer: -0.3 AA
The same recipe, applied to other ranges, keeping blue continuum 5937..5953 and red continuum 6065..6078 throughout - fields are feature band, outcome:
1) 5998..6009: -0.1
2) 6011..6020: 0.4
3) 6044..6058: -0.2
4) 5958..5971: 0.3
